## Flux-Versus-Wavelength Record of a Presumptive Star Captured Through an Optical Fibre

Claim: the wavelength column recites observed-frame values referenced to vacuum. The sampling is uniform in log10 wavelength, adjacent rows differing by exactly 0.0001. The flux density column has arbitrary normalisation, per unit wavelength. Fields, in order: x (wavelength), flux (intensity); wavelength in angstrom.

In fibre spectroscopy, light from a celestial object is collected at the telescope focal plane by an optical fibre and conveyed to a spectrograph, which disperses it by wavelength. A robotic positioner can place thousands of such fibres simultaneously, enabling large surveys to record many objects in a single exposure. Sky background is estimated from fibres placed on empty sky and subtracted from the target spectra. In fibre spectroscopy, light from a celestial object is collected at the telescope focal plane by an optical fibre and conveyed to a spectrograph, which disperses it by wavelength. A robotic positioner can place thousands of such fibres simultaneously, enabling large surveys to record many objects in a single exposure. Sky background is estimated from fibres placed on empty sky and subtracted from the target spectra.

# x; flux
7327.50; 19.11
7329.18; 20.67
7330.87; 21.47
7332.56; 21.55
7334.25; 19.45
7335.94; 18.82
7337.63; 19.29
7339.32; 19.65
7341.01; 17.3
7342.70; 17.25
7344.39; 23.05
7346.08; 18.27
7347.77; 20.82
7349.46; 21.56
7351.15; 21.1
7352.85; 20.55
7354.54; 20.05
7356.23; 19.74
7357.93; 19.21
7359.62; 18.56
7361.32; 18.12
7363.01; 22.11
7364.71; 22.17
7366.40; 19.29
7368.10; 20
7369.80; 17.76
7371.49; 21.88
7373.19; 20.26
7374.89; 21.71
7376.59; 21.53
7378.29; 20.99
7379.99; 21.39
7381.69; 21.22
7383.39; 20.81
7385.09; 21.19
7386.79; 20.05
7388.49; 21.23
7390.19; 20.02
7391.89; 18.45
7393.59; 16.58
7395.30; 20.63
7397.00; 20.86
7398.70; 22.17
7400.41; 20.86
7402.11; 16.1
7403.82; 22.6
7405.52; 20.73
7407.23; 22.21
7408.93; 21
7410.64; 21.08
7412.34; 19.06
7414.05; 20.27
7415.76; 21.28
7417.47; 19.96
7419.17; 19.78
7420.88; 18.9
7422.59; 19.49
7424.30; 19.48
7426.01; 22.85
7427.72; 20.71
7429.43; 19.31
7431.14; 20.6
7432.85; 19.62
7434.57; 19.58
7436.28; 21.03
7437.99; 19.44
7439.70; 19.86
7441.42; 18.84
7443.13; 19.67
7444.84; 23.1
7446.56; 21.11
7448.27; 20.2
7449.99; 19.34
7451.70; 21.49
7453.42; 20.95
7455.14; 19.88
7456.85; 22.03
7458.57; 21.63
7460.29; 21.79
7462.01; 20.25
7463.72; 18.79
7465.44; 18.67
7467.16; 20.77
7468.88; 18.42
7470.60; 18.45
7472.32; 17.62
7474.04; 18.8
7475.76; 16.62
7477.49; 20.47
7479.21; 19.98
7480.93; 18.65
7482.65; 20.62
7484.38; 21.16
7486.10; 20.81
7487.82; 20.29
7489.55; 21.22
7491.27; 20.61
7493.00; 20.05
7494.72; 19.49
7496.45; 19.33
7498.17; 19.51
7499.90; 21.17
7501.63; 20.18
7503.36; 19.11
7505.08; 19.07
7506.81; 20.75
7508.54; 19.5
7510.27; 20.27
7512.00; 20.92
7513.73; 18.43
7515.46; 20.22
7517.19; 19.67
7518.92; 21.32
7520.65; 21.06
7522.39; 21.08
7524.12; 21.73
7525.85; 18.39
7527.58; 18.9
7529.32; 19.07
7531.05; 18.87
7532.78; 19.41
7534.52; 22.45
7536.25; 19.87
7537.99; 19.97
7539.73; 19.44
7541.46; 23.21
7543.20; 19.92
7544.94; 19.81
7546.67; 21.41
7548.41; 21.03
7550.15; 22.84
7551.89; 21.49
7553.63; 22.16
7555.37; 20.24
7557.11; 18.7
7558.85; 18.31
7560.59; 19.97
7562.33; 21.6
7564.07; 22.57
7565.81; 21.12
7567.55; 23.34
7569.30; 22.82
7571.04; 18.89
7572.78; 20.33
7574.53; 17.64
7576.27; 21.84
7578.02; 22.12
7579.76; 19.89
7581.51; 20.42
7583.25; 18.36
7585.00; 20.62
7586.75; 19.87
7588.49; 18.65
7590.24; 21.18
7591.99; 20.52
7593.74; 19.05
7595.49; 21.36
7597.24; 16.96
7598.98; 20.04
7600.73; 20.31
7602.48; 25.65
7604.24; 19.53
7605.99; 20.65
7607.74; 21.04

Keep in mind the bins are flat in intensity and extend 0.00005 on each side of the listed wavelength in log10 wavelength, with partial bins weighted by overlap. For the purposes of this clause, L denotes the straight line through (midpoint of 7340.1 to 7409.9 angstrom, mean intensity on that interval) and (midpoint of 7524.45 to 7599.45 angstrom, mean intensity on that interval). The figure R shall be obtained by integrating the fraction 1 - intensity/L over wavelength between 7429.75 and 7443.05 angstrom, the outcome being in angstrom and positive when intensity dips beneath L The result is 0.3 angstrom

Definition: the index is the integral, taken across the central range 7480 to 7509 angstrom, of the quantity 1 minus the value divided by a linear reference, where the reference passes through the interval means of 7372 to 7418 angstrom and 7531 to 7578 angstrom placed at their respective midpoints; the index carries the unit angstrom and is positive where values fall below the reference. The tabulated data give 0.8 angstrom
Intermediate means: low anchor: 20.5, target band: 20.1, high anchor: 20.8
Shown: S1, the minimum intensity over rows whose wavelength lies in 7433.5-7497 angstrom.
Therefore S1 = 16.62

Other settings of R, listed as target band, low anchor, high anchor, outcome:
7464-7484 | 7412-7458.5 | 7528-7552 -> 1.33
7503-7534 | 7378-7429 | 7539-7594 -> 0.96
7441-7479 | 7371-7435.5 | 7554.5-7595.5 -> 0.83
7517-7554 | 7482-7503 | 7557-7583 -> -0.16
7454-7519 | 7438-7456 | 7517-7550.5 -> 1.68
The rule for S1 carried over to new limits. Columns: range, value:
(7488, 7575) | 17.64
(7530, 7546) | 18.87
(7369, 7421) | 16.1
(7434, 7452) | 18.84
